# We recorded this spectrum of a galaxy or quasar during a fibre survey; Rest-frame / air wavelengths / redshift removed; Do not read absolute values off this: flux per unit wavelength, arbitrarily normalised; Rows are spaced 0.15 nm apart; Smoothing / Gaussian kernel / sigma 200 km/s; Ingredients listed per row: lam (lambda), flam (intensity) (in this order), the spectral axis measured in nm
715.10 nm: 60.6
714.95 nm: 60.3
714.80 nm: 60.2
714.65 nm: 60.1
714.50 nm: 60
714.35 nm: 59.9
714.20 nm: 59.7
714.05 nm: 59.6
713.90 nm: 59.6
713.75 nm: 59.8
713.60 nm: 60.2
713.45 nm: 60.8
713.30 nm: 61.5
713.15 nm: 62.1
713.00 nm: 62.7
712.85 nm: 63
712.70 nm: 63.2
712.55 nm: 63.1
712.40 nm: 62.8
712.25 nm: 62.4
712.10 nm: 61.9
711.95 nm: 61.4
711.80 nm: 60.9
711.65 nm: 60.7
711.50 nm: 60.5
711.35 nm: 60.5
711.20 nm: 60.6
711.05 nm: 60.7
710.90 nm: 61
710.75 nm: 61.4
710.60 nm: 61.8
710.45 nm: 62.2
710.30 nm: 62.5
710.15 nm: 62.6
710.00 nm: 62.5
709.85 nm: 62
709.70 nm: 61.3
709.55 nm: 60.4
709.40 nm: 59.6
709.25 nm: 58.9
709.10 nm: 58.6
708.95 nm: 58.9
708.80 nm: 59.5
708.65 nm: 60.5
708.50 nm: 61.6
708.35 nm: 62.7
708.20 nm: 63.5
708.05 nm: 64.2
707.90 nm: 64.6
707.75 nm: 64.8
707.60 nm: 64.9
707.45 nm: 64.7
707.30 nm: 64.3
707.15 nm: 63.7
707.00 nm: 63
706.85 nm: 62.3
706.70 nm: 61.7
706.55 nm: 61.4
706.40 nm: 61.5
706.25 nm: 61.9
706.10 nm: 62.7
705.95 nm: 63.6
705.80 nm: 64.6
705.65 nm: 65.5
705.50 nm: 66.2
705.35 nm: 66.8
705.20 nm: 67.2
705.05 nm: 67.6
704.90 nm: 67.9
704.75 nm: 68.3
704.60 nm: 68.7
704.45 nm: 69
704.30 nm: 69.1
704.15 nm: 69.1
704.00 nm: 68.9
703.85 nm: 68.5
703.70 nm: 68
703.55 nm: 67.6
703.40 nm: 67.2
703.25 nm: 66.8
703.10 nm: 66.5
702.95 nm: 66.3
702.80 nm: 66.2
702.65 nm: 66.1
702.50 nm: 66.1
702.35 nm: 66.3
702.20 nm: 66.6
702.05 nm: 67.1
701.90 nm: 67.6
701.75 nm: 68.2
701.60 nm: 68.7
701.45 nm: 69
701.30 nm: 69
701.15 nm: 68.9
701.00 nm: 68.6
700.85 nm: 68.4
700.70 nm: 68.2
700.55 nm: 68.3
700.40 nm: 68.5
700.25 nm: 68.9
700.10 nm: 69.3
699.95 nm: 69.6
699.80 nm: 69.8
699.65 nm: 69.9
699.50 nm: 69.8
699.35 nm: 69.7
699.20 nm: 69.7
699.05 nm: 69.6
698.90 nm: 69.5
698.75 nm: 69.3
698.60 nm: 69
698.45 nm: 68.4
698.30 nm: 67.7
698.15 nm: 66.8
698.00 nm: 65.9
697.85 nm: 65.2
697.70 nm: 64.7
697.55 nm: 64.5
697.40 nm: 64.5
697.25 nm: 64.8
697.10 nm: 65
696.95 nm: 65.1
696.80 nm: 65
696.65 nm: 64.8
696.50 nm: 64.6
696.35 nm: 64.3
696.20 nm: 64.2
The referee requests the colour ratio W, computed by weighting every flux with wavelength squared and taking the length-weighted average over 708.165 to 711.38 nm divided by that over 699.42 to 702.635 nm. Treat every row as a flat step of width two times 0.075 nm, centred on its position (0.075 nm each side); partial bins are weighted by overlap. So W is 0.9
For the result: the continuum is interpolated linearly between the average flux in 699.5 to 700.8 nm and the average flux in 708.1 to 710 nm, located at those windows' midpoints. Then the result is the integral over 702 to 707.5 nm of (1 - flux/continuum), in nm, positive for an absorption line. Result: -0.097 nm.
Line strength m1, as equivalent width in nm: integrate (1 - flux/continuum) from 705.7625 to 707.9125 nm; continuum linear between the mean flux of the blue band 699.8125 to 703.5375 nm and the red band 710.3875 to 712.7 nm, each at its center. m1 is 0.042 nm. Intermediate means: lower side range 67.8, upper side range 61.5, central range 63.3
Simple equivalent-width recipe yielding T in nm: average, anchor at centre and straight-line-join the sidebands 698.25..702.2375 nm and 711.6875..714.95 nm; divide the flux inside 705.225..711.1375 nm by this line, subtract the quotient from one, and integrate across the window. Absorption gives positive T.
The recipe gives 0.16 nm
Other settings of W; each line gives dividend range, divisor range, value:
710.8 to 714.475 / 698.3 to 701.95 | 0.92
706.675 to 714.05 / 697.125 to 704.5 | 0.94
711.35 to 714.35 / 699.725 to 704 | 0.93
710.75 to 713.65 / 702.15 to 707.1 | 0.95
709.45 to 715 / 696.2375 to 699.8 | 0.95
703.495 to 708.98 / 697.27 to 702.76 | 0.97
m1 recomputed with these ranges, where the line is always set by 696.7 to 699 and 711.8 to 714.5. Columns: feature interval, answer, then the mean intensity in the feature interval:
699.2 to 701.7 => -0.13 nm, 69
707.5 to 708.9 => 0.00 nm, 62.9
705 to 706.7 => -0.01 nm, 64.3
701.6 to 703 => -0.04 nm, 66.8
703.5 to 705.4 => -0.12 nm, 68.2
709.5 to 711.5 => 0.02 nm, 61.5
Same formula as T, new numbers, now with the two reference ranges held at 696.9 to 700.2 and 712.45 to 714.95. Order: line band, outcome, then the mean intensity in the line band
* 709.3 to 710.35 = 0.02 nm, 61.5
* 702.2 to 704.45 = -0.06 nm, 67.4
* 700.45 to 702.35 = -0.05 nm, 68.1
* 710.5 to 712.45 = 0.02 nm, 61.3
